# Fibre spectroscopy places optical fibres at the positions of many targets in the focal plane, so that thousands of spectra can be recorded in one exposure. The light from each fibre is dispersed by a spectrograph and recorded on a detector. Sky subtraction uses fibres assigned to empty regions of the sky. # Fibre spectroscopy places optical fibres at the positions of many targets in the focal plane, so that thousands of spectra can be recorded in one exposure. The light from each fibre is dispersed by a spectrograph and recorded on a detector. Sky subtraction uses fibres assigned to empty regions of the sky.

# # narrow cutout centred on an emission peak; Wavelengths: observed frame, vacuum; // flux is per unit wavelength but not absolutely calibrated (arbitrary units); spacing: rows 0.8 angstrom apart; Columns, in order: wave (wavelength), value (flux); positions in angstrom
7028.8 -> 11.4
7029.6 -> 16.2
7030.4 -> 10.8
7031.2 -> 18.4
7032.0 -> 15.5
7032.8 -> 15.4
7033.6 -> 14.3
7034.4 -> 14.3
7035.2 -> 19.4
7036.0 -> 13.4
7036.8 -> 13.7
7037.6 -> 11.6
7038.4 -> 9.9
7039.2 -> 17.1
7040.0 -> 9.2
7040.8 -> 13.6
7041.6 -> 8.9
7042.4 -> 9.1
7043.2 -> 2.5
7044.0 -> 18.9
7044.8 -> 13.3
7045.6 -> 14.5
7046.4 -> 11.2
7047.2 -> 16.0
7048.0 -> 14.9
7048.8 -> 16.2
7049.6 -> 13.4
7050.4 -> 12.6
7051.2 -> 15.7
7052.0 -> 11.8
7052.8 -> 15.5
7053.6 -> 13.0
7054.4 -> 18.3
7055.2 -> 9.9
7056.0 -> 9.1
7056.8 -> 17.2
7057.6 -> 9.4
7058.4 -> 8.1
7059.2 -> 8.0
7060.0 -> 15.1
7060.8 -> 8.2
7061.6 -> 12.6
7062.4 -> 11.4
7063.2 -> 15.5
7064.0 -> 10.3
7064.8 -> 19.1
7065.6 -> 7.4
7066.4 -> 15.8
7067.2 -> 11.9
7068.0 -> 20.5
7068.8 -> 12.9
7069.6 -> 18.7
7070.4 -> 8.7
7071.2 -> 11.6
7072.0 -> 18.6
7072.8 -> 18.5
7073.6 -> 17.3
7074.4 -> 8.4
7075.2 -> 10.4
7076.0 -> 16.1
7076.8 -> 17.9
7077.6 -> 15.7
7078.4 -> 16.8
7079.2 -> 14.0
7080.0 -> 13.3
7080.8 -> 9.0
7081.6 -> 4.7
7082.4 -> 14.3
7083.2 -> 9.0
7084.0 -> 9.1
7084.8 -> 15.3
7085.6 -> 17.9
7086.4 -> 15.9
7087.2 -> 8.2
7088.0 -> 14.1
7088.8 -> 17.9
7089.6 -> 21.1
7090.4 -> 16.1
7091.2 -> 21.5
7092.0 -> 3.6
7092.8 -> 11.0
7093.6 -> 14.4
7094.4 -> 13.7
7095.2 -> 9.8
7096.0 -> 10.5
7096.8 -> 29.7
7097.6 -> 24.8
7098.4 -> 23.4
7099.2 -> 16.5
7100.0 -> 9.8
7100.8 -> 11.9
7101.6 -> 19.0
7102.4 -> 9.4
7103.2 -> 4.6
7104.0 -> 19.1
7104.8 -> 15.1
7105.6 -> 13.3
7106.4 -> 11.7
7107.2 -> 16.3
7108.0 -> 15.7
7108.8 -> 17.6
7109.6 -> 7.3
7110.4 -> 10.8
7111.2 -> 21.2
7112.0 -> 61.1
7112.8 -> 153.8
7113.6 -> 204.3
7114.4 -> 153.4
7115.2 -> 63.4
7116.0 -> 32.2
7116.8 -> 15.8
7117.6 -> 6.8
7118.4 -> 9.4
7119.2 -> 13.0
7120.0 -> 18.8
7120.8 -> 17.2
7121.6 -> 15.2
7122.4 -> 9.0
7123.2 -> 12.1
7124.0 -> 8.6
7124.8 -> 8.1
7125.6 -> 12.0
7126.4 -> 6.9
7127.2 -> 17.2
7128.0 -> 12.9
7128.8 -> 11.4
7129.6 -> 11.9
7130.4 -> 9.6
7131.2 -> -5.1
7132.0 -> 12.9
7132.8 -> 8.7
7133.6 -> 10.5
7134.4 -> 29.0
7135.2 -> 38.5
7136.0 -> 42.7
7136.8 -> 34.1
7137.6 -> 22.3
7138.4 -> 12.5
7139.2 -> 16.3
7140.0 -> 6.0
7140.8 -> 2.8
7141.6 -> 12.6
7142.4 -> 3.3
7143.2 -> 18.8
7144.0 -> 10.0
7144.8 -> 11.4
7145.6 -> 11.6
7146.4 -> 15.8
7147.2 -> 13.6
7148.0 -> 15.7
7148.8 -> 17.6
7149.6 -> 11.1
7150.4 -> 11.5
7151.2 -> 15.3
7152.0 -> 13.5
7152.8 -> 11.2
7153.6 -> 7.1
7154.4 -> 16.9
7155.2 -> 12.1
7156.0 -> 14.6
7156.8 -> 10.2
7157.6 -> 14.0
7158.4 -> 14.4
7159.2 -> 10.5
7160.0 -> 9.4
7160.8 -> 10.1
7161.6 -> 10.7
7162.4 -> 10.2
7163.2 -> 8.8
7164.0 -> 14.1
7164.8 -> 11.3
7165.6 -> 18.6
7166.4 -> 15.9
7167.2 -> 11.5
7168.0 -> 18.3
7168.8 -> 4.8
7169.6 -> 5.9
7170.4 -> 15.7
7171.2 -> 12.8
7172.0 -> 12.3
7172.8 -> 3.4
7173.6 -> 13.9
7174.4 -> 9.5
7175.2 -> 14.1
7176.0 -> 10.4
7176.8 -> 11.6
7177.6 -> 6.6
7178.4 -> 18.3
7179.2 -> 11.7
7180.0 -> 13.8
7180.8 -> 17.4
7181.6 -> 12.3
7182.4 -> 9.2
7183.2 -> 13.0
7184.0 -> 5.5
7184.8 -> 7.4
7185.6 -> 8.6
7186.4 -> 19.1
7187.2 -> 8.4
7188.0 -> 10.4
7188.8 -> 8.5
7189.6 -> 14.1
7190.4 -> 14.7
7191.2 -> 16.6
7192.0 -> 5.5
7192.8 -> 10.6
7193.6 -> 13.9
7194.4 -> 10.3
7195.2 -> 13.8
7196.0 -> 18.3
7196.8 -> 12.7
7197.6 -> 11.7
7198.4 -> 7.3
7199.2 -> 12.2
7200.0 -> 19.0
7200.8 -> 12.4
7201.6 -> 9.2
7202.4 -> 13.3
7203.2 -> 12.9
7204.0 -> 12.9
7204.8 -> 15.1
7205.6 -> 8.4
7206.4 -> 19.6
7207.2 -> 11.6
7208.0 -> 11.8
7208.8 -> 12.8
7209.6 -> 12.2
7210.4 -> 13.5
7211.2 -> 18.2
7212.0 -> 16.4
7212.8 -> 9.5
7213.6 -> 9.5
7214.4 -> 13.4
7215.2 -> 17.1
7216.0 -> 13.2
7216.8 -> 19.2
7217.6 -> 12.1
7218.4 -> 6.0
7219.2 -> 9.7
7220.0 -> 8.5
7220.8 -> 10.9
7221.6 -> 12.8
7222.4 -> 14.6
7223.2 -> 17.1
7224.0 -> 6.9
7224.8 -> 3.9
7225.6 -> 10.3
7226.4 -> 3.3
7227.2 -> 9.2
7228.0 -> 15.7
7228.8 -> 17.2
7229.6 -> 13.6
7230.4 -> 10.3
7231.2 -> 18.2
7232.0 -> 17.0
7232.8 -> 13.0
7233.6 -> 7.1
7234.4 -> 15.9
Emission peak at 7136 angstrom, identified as [N II]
